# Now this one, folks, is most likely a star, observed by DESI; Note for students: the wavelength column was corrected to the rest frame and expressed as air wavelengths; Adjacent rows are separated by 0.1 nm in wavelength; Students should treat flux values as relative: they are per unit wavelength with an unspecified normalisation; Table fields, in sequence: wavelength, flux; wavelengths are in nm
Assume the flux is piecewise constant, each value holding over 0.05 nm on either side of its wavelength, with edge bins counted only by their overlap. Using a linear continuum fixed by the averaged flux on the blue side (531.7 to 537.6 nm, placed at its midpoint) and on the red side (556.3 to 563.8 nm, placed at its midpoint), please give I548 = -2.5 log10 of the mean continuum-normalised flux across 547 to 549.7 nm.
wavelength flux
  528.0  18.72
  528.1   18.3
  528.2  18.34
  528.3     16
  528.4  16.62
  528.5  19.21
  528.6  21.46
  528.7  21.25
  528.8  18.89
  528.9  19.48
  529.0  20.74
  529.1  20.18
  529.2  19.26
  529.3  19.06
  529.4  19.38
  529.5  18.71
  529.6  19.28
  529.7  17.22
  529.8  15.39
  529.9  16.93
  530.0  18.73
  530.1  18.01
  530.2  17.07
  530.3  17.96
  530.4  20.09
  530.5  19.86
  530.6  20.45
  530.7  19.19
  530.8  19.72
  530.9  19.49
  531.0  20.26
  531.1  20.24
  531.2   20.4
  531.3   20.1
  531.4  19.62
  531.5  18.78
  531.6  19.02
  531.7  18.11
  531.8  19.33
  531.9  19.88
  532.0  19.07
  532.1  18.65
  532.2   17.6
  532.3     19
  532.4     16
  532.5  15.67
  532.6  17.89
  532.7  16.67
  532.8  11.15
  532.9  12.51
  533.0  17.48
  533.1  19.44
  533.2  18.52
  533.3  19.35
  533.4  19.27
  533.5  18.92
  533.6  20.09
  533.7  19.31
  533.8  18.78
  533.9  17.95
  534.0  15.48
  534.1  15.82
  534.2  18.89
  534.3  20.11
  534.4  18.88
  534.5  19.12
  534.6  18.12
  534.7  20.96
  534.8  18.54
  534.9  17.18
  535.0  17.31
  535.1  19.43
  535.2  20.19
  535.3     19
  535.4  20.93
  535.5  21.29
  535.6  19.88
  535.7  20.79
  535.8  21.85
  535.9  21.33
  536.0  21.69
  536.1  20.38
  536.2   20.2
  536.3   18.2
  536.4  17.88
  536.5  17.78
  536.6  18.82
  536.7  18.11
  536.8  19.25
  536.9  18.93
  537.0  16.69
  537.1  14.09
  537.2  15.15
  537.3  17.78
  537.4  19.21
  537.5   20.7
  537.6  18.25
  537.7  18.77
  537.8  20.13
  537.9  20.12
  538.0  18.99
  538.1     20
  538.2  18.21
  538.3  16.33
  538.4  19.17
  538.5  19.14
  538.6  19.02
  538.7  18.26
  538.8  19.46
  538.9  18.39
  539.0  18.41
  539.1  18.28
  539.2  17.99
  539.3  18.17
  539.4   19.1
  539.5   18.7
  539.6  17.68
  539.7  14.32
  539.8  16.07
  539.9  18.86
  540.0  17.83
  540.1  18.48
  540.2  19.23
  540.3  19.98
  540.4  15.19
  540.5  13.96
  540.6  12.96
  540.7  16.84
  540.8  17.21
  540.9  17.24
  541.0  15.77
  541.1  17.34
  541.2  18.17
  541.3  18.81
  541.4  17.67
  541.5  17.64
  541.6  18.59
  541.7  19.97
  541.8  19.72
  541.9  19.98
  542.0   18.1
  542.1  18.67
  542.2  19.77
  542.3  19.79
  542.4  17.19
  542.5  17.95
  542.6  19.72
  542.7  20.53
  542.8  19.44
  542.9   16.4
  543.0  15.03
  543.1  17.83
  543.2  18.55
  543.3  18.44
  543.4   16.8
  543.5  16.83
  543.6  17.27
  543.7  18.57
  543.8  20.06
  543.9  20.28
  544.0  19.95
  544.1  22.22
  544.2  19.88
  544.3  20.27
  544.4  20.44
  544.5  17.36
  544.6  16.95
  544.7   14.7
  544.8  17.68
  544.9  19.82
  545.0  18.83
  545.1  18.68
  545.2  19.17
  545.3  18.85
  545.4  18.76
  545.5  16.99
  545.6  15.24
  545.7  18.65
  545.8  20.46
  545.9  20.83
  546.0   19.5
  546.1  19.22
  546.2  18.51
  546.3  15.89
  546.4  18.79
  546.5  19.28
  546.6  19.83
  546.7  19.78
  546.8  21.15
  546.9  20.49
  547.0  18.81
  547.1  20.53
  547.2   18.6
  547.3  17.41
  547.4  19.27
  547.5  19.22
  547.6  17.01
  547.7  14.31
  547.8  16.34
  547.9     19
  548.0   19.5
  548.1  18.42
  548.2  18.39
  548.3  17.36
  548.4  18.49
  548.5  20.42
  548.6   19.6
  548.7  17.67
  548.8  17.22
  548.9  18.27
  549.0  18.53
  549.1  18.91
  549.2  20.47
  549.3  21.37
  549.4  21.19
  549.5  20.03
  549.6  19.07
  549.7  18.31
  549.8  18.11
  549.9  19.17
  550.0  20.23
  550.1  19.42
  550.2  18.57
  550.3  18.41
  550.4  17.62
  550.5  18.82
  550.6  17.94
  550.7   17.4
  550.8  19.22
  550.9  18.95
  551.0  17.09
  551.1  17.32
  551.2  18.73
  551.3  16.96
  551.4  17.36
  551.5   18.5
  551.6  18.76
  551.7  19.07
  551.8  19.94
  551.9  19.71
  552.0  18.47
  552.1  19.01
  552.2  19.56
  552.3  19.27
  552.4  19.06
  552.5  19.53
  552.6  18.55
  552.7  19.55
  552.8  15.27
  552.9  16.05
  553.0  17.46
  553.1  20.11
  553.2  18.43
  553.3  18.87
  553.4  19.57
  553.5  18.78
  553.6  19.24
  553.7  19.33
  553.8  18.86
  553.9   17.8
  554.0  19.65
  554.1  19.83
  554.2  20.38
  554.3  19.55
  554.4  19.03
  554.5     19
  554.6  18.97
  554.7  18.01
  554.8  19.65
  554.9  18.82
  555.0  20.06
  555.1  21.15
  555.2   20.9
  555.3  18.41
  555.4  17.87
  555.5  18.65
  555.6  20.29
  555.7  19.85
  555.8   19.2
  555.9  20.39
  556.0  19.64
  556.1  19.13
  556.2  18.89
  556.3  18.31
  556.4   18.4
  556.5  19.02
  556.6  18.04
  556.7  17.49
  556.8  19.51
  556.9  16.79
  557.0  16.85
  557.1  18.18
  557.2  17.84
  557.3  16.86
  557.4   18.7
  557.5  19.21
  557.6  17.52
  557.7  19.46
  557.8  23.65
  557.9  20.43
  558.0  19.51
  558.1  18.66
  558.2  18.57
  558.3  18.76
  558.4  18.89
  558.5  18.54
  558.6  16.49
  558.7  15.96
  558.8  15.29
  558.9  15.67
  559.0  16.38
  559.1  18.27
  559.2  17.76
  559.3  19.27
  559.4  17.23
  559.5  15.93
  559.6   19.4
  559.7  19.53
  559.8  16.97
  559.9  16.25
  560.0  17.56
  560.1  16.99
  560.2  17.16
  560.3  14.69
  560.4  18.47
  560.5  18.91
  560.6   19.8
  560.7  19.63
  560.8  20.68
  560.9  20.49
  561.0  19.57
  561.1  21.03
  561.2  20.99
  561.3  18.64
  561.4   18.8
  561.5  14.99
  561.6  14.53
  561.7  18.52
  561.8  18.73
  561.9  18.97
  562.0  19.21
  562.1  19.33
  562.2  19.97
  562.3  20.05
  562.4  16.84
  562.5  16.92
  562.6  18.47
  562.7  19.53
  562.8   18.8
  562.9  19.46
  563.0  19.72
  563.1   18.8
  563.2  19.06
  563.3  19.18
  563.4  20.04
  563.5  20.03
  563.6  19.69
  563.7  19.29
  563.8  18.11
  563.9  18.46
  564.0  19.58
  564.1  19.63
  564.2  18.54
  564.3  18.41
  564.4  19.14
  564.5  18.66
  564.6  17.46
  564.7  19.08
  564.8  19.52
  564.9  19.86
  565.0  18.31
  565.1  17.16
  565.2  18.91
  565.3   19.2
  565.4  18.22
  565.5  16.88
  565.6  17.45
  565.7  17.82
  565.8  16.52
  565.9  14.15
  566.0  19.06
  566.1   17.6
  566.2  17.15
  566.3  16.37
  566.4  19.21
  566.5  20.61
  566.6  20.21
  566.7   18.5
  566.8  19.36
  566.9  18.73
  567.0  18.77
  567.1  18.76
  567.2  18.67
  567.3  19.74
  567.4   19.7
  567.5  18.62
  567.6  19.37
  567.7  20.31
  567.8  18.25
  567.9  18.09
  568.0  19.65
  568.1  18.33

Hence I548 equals -0.01 mag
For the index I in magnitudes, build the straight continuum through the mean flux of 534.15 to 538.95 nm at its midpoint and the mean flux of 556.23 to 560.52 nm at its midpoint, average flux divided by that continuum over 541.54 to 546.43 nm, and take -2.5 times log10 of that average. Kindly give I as 0.00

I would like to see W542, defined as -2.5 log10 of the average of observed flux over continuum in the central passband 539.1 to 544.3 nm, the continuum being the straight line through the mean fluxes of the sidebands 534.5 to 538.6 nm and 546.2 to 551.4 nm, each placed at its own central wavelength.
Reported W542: 0.04 mag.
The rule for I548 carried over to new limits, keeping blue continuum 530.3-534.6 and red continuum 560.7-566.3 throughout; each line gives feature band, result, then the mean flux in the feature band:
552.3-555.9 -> -0.03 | 19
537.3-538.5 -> -0.03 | 19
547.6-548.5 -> 0.04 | 17.8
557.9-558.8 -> 0.03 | 18.1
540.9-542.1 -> 0.01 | 18.3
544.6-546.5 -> 0.01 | 18.4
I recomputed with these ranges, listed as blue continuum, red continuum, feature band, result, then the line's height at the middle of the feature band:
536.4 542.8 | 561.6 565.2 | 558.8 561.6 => 0.041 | 18.8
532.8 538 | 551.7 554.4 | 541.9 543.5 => 0.030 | 18.8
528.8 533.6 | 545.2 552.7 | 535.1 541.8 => 0.011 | 18.6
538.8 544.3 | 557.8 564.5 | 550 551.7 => 0.002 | 18.3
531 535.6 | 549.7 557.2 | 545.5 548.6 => 0.000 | 18.7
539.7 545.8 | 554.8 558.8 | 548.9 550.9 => -0.034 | 18.5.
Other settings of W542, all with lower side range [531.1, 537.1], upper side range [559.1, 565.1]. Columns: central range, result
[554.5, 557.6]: -0.01 mag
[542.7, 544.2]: 0.01 mag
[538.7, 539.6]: 0.01 mag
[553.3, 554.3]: -0.04 mag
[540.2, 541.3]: 0.12 mag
